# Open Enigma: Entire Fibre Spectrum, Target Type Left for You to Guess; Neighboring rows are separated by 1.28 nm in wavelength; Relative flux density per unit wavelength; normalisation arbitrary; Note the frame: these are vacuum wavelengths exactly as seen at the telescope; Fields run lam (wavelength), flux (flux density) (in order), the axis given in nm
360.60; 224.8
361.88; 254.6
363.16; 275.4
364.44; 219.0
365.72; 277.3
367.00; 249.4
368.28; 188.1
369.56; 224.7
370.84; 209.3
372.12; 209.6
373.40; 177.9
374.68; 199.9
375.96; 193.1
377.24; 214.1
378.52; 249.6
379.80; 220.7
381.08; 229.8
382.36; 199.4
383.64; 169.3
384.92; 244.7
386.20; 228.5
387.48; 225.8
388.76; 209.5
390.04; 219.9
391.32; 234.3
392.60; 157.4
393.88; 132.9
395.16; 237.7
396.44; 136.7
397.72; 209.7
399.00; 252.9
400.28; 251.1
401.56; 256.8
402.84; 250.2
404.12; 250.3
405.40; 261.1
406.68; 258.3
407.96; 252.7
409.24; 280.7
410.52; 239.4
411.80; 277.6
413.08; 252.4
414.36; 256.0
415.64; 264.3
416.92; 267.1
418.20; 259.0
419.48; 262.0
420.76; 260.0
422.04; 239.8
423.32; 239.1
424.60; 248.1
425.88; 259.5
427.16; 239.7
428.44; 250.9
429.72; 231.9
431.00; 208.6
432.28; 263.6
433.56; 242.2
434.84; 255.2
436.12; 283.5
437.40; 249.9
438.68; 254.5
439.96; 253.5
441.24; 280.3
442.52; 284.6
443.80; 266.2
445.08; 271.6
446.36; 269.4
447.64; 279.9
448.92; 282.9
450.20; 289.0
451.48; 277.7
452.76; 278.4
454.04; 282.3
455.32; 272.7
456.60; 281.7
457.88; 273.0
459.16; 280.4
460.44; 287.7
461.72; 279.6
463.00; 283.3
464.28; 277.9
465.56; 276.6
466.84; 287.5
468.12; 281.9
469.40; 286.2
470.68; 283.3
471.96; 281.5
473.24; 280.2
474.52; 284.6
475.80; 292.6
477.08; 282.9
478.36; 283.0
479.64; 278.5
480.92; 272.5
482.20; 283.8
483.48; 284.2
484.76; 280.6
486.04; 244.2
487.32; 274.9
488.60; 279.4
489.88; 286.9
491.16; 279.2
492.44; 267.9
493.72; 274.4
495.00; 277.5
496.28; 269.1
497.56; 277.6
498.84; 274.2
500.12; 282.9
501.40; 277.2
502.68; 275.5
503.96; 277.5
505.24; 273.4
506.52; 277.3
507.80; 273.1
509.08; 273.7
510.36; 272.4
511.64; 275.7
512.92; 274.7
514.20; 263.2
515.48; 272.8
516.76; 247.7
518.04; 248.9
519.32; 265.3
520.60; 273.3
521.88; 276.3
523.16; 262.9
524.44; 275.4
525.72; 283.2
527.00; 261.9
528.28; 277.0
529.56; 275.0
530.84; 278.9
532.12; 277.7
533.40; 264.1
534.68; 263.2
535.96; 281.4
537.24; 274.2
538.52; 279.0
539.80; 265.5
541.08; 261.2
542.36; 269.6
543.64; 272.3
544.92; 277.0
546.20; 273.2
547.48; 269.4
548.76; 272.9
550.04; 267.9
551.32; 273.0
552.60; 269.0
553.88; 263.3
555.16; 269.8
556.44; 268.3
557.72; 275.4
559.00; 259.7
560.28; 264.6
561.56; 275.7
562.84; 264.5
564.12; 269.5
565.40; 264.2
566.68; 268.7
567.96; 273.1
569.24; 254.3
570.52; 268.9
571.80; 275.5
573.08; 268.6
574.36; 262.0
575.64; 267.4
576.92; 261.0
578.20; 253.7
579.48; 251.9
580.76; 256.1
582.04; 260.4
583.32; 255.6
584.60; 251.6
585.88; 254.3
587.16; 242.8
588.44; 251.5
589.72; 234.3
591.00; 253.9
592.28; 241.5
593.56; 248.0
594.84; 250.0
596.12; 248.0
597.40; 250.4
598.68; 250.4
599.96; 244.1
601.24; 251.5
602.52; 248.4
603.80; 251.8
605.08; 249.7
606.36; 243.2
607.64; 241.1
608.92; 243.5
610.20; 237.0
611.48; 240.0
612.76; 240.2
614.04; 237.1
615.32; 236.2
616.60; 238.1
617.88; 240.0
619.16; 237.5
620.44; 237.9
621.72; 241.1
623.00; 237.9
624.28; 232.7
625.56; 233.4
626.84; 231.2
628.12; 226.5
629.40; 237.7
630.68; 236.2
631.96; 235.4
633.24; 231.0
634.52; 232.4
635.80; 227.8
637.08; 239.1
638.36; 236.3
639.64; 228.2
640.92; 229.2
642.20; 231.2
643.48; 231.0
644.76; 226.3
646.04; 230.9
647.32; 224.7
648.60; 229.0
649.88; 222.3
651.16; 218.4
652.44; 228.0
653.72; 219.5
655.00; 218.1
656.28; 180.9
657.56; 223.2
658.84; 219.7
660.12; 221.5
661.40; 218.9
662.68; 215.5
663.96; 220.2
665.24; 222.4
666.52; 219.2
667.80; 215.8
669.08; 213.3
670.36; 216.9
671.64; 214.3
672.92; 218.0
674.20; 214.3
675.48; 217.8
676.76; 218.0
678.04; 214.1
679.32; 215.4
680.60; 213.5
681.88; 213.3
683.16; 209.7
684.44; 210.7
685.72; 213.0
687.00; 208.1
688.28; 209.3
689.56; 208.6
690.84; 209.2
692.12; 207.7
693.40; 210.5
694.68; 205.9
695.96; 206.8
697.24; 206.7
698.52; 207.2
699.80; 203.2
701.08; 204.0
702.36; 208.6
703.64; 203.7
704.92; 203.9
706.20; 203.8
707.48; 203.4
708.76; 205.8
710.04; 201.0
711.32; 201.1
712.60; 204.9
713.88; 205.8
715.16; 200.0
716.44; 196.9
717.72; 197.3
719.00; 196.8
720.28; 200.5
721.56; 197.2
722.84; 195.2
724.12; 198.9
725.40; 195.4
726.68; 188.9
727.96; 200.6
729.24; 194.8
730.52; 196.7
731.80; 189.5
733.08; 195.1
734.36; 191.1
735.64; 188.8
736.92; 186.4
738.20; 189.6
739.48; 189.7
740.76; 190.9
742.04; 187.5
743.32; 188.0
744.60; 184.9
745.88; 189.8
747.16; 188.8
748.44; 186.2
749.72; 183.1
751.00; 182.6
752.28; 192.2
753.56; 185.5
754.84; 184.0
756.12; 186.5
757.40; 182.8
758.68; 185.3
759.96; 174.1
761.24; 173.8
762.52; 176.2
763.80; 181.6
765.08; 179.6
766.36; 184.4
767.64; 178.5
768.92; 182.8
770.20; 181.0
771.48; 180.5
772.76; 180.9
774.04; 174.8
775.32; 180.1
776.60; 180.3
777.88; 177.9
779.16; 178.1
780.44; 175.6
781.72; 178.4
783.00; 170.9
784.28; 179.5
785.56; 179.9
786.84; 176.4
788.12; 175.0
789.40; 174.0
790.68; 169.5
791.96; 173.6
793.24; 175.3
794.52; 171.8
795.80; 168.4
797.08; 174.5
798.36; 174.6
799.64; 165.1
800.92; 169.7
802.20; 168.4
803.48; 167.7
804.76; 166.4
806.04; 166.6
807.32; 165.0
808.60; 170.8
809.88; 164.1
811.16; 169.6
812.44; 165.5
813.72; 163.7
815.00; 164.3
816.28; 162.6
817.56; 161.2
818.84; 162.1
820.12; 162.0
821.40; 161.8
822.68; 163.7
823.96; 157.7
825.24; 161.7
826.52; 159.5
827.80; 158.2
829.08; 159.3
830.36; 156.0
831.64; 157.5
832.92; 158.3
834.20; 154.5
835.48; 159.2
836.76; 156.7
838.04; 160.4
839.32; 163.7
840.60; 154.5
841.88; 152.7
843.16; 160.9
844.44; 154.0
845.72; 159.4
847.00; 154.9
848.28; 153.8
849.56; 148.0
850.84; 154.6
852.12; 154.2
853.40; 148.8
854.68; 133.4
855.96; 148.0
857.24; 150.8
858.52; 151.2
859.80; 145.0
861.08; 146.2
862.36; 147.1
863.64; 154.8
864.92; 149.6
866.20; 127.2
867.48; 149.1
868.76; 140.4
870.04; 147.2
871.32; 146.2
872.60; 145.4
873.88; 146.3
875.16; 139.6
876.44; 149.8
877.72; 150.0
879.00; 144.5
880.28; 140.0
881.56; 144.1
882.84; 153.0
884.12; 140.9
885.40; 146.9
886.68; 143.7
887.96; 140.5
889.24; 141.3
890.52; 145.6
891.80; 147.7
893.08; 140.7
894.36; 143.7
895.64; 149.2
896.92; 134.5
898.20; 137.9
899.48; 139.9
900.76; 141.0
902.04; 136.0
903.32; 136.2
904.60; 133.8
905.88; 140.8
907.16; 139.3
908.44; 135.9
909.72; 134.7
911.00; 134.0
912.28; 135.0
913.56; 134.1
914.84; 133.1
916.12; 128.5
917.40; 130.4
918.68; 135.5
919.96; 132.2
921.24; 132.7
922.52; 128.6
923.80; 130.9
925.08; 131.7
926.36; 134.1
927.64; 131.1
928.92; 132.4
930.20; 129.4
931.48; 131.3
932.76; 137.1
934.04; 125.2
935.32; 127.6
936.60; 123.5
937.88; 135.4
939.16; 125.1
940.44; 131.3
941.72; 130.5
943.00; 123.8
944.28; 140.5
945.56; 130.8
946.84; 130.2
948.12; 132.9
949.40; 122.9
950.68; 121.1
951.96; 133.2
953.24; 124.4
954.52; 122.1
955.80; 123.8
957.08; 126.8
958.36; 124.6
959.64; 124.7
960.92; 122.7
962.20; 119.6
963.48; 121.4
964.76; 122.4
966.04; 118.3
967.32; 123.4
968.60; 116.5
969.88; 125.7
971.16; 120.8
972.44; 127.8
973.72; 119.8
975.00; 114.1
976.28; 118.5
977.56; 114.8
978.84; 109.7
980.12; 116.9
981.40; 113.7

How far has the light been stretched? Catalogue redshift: 0.00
